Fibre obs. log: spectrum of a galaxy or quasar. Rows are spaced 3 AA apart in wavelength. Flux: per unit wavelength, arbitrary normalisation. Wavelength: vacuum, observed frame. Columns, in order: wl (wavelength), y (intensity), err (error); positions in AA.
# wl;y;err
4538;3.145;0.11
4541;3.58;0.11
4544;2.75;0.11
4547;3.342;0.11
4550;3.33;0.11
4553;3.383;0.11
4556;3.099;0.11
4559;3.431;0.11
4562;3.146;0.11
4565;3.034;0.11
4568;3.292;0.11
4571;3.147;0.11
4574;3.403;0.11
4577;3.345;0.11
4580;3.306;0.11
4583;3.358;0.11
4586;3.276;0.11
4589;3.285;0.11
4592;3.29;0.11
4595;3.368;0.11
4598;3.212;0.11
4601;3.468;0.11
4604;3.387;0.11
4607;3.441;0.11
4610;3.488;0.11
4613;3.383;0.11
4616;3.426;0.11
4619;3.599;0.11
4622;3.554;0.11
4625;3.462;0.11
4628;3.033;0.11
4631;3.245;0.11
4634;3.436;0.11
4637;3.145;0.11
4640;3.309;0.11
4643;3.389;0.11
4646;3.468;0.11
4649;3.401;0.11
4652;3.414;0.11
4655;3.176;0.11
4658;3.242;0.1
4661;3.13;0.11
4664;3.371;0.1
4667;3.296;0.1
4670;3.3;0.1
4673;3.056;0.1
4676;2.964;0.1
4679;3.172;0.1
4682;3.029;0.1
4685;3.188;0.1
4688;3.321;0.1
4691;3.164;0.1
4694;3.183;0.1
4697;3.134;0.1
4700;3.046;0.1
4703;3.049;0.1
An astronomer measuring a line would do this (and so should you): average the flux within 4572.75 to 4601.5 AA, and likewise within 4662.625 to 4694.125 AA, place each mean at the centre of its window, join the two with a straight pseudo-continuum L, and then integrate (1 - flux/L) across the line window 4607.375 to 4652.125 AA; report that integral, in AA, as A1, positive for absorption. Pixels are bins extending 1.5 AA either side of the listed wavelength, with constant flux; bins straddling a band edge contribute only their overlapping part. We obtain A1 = -1.70 AA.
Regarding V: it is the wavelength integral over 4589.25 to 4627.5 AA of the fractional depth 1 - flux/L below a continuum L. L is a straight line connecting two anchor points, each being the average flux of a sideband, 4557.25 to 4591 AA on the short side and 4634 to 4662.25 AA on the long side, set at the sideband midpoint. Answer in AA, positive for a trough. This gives -1.4 AA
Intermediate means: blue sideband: 3.27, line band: 3.41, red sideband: 3.31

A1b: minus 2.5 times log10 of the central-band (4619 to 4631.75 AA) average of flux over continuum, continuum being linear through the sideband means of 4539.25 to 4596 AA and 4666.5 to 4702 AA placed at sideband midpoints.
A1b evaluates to -0.05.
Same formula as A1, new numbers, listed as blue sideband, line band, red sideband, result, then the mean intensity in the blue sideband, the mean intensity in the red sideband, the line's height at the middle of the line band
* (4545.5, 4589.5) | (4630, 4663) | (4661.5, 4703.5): -1.1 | 3.28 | 3.16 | 3.2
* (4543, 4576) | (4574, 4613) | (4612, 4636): -0.5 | 3.22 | 3.39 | 3.31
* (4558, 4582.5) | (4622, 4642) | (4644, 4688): -0.3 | 3.26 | 3.23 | 3.24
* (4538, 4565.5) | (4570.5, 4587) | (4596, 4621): 0.0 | 3.24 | 3.43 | 3.33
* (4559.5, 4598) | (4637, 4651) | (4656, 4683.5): -0.7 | 3.27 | 3.17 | 3.2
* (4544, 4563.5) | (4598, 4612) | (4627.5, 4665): -0.6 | 3.25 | 3.29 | 3.27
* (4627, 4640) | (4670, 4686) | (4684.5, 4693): 0.6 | 3.23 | 3.23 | 3.23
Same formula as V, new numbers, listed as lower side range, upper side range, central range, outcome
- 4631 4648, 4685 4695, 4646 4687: 0.69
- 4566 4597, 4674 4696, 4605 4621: -1.06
